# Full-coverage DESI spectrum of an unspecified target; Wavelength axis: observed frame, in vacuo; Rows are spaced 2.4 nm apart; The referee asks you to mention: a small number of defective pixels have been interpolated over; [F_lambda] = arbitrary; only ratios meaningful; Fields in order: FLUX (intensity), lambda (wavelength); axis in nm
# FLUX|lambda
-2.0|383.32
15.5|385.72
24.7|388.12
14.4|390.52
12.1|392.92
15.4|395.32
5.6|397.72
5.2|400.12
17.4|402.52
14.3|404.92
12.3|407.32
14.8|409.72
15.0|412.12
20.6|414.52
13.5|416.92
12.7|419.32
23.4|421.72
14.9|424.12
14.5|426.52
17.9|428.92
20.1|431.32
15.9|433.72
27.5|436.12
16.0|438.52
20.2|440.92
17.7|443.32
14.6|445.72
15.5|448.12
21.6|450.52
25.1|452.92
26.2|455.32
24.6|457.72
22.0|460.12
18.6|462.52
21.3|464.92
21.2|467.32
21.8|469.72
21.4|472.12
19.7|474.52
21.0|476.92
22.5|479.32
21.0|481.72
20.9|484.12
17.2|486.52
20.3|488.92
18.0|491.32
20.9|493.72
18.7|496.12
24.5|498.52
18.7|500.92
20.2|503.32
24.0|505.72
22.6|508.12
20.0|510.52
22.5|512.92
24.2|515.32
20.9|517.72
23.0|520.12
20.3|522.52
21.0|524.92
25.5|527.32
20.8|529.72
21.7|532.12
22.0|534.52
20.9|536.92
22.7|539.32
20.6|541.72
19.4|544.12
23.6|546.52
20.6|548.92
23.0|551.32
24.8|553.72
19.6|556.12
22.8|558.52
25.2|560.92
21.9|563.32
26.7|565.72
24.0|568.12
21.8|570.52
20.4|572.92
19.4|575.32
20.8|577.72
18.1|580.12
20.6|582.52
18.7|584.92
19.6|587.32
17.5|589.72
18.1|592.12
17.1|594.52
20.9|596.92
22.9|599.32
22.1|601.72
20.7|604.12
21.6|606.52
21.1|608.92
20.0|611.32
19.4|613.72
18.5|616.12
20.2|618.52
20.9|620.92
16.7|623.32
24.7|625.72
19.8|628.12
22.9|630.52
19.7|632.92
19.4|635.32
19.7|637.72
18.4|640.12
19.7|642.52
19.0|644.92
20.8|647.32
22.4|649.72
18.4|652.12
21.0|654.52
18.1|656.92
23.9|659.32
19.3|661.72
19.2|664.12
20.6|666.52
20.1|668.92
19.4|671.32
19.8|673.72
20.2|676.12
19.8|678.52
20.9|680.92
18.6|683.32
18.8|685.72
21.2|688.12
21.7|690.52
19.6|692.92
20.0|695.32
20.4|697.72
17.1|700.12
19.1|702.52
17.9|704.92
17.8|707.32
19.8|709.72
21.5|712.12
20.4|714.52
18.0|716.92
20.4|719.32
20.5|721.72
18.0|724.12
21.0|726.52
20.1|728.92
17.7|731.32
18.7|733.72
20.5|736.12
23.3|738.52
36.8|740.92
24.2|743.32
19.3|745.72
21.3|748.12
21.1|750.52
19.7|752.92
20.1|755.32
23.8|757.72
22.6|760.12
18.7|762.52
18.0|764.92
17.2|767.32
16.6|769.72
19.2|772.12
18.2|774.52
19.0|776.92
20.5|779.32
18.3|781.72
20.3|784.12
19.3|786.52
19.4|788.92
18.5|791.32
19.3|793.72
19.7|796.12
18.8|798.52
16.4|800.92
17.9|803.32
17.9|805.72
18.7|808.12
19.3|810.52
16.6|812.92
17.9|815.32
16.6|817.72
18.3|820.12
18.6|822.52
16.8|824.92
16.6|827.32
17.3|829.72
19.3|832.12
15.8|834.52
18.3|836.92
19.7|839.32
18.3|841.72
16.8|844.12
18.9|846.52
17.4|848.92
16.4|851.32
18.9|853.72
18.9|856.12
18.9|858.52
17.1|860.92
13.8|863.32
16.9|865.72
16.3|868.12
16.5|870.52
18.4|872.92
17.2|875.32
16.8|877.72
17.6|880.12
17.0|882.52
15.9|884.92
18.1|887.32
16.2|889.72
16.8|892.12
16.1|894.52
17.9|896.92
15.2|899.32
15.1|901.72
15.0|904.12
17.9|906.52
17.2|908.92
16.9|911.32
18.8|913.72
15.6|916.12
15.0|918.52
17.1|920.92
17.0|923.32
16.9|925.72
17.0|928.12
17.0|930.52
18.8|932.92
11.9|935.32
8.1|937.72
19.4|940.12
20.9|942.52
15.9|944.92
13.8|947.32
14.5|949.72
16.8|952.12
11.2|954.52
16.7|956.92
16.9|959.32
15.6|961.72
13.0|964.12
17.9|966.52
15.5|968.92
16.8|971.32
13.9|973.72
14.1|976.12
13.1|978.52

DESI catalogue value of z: 0.13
